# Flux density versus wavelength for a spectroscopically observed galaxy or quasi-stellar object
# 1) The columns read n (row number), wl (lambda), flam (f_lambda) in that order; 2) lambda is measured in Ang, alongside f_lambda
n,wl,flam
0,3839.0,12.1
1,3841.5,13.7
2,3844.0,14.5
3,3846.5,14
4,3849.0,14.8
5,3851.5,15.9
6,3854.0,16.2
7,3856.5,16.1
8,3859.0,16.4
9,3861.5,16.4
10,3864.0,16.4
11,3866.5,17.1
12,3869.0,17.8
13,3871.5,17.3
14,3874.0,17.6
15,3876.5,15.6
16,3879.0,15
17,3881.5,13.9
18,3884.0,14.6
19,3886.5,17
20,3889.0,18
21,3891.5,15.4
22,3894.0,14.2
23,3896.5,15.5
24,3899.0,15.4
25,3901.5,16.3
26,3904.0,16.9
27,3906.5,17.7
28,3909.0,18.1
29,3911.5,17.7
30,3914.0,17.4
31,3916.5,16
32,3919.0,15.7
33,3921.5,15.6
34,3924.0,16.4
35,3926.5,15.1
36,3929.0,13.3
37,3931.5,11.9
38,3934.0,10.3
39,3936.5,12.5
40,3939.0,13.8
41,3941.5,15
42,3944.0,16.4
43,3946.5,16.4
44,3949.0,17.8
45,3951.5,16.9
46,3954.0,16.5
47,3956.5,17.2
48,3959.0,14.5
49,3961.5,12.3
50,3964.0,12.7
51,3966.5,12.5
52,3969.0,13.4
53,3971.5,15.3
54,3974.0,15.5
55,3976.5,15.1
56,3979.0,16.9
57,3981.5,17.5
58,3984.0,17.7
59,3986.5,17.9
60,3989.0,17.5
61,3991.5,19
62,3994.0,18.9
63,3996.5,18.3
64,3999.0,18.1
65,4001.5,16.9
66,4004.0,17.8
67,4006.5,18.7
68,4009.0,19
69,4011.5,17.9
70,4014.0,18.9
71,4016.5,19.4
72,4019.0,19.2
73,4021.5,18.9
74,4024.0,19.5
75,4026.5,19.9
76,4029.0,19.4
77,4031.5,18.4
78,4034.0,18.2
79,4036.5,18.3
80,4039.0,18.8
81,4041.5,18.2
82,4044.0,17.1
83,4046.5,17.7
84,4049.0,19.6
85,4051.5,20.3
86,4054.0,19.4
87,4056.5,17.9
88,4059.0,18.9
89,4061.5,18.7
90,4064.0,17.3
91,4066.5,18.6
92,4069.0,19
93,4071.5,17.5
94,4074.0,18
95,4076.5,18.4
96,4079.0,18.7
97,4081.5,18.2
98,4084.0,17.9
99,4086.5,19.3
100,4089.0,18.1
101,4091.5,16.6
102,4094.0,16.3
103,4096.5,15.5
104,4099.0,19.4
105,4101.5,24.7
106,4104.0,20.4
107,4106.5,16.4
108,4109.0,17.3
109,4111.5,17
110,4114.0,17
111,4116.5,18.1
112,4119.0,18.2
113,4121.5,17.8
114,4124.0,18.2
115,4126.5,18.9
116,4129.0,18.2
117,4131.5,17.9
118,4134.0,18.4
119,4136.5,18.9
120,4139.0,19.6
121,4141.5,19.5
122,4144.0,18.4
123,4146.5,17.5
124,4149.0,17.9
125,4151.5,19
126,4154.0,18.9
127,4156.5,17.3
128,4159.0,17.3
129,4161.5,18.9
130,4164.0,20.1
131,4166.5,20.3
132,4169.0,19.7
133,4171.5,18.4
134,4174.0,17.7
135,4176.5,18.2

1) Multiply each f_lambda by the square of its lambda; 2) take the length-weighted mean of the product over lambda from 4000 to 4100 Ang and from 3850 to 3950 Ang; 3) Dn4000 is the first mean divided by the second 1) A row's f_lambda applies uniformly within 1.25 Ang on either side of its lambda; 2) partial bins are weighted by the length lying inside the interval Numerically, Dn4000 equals 1.26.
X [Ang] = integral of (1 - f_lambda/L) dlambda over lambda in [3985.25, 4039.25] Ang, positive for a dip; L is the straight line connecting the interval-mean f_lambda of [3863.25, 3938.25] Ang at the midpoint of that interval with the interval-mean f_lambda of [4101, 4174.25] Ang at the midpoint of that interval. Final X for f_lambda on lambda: -4.9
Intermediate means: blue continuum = 15.7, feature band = 18.6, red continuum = 18.5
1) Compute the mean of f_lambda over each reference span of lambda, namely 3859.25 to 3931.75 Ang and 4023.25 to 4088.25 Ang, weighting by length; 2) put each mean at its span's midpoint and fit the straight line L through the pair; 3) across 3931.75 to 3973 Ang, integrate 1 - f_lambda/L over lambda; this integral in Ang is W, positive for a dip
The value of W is 5.9 Ang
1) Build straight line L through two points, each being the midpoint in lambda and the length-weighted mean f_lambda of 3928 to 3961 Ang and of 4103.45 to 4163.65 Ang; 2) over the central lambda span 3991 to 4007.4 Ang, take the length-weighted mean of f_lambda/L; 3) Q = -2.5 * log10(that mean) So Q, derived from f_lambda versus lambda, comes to -0.16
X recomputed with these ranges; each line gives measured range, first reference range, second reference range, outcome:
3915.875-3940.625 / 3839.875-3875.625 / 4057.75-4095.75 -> 3.9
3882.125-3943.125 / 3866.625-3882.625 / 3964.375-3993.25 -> 3.1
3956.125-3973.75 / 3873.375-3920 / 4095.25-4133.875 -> 3.1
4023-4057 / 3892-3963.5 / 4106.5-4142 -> -3.6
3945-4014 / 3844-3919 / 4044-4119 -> 2.4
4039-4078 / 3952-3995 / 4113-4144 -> -2.7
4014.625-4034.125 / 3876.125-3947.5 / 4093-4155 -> -2.5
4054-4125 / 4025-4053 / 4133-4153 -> 1.8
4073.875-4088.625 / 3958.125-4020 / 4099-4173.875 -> -0.4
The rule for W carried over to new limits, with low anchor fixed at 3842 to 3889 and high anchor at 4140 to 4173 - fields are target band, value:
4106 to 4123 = 0.79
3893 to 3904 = 0.48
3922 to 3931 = 0.97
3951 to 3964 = 1.30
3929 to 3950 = 3.14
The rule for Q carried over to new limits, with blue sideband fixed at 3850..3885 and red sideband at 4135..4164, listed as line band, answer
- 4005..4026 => -0.09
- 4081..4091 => -0.01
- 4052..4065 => -0.05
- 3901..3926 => -0.01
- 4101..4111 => -0.06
